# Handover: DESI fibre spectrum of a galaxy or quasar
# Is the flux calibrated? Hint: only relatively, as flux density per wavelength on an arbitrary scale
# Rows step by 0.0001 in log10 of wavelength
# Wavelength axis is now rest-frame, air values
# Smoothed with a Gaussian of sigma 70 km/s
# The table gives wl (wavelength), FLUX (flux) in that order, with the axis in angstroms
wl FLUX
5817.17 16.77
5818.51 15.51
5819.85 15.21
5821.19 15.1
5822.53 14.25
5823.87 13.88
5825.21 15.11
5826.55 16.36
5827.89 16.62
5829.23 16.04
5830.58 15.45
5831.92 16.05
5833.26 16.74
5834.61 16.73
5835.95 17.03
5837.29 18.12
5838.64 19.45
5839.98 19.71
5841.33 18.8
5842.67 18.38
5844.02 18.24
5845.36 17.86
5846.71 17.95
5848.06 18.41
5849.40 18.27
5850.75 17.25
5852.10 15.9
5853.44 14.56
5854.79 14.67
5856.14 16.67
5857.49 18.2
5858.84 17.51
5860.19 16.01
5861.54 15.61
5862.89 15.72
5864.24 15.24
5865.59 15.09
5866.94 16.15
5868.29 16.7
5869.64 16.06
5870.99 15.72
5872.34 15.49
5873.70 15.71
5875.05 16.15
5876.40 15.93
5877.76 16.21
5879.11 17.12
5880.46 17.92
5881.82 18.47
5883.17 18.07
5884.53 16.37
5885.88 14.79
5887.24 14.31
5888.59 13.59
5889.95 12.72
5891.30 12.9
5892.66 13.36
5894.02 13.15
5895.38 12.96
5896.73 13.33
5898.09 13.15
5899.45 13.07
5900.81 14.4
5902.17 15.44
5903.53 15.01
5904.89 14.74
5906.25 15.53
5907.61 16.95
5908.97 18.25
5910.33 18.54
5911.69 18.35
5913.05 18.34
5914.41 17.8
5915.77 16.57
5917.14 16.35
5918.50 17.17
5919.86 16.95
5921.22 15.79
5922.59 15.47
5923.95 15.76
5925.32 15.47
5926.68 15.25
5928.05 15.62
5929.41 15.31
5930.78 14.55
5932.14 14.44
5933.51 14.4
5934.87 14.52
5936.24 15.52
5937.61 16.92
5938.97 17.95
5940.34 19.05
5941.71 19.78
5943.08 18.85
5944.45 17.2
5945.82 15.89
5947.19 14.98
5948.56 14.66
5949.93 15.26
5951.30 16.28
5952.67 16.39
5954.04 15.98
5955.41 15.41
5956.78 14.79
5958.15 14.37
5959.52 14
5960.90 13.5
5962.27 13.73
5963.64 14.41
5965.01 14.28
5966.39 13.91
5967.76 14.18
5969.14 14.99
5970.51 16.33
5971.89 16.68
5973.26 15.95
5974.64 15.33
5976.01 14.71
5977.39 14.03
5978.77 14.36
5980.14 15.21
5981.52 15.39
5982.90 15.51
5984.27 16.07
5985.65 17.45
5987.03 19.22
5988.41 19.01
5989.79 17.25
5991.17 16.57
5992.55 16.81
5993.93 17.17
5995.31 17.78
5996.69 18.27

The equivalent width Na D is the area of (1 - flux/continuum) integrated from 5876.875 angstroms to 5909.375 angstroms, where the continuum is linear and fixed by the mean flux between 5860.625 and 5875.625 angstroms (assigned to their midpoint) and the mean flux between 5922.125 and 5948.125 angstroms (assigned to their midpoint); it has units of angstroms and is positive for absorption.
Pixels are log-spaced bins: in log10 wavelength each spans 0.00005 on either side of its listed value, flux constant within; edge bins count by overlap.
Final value 1.8 angstroms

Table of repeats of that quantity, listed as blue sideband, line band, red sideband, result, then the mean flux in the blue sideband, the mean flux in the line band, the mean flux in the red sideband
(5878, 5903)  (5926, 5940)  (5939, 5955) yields 0.6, 14.8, 15.5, 16.8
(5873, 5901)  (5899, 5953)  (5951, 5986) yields -4.4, 14.9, 16.2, 15.1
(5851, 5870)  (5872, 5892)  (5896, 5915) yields 0.3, 16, 15.7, 15.9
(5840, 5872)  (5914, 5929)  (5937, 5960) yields 0.3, 16.8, 16.2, 16.4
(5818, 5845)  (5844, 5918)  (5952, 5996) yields 1.6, 16.7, 16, 15.7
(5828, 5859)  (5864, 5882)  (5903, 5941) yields 0.7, 17.3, 16.2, 16.3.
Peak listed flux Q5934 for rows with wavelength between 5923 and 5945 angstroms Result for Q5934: 19.78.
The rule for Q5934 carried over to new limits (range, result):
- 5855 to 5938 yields 18.54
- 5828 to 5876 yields 19.71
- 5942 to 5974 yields 18.85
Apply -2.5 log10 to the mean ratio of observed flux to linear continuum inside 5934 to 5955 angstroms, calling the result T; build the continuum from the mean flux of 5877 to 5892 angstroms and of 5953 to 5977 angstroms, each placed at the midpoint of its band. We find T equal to -0.10 mag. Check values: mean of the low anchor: 15.7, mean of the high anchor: 14.9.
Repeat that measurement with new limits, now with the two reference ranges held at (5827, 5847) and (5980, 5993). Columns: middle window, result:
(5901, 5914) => 0.03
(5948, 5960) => 0.12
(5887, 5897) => 0.29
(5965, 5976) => 0.12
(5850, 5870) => 0.09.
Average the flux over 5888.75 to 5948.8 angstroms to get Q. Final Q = 15.7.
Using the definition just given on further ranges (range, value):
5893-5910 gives 14.7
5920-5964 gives 15.7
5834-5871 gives 17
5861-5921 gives 15.7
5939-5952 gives 16.9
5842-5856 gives 17.1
